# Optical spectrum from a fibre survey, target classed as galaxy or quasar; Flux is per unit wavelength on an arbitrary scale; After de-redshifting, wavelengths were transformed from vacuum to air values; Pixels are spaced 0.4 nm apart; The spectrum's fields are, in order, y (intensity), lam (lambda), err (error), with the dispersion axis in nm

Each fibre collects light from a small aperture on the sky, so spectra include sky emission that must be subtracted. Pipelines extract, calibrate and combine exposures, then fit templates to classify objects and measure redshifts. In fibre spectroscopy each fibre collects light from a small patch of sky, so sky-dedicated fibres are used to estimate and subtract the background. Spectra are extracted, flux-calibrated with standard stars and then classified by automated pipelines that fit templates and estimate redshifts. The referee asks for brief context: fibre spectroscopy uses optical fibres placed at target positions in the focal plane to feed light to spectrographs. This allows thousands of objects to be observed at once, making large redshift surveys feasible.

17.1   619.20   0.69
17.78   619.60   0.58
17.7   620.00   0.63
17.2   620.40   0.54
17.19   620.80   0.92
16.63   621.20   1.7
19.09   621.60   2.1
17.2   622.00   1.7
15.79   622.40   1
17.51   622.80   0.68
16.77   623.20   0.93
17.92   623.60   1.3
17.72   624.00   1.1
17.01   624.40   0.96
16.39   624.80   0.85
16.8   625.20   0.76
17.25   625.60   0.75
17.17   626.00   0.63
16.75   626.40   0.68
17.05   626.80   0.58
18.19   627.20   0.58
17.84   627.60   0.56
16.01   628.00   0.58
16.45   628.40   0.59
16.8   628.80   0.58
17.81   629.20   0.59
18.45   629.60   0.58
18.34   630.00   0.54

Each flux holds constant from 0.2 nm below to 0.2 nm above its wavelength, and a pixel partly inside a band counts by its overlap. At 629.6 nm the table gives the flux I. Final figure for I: 18.45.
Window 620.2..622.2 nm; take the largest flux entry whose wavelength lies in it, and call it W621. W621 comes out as 19.09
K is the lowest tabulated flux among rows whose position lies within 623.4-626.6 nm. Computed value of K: 16.39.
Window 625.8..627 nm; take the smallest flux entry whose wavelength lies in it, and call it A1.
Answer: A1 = 16.75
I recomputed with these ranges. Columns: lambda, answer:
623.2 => 16.77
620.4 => 17.2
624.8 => 16.39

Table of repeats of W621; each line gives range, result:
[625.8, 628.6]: 18.19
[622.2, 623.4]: 17.51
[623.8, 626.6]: 17.72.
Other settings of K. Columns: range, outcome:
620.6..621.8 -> 16.63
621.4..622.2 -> 17.2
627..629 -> 16.01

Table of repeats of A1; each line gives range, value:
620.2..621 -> 17.19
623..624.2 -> 16.77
